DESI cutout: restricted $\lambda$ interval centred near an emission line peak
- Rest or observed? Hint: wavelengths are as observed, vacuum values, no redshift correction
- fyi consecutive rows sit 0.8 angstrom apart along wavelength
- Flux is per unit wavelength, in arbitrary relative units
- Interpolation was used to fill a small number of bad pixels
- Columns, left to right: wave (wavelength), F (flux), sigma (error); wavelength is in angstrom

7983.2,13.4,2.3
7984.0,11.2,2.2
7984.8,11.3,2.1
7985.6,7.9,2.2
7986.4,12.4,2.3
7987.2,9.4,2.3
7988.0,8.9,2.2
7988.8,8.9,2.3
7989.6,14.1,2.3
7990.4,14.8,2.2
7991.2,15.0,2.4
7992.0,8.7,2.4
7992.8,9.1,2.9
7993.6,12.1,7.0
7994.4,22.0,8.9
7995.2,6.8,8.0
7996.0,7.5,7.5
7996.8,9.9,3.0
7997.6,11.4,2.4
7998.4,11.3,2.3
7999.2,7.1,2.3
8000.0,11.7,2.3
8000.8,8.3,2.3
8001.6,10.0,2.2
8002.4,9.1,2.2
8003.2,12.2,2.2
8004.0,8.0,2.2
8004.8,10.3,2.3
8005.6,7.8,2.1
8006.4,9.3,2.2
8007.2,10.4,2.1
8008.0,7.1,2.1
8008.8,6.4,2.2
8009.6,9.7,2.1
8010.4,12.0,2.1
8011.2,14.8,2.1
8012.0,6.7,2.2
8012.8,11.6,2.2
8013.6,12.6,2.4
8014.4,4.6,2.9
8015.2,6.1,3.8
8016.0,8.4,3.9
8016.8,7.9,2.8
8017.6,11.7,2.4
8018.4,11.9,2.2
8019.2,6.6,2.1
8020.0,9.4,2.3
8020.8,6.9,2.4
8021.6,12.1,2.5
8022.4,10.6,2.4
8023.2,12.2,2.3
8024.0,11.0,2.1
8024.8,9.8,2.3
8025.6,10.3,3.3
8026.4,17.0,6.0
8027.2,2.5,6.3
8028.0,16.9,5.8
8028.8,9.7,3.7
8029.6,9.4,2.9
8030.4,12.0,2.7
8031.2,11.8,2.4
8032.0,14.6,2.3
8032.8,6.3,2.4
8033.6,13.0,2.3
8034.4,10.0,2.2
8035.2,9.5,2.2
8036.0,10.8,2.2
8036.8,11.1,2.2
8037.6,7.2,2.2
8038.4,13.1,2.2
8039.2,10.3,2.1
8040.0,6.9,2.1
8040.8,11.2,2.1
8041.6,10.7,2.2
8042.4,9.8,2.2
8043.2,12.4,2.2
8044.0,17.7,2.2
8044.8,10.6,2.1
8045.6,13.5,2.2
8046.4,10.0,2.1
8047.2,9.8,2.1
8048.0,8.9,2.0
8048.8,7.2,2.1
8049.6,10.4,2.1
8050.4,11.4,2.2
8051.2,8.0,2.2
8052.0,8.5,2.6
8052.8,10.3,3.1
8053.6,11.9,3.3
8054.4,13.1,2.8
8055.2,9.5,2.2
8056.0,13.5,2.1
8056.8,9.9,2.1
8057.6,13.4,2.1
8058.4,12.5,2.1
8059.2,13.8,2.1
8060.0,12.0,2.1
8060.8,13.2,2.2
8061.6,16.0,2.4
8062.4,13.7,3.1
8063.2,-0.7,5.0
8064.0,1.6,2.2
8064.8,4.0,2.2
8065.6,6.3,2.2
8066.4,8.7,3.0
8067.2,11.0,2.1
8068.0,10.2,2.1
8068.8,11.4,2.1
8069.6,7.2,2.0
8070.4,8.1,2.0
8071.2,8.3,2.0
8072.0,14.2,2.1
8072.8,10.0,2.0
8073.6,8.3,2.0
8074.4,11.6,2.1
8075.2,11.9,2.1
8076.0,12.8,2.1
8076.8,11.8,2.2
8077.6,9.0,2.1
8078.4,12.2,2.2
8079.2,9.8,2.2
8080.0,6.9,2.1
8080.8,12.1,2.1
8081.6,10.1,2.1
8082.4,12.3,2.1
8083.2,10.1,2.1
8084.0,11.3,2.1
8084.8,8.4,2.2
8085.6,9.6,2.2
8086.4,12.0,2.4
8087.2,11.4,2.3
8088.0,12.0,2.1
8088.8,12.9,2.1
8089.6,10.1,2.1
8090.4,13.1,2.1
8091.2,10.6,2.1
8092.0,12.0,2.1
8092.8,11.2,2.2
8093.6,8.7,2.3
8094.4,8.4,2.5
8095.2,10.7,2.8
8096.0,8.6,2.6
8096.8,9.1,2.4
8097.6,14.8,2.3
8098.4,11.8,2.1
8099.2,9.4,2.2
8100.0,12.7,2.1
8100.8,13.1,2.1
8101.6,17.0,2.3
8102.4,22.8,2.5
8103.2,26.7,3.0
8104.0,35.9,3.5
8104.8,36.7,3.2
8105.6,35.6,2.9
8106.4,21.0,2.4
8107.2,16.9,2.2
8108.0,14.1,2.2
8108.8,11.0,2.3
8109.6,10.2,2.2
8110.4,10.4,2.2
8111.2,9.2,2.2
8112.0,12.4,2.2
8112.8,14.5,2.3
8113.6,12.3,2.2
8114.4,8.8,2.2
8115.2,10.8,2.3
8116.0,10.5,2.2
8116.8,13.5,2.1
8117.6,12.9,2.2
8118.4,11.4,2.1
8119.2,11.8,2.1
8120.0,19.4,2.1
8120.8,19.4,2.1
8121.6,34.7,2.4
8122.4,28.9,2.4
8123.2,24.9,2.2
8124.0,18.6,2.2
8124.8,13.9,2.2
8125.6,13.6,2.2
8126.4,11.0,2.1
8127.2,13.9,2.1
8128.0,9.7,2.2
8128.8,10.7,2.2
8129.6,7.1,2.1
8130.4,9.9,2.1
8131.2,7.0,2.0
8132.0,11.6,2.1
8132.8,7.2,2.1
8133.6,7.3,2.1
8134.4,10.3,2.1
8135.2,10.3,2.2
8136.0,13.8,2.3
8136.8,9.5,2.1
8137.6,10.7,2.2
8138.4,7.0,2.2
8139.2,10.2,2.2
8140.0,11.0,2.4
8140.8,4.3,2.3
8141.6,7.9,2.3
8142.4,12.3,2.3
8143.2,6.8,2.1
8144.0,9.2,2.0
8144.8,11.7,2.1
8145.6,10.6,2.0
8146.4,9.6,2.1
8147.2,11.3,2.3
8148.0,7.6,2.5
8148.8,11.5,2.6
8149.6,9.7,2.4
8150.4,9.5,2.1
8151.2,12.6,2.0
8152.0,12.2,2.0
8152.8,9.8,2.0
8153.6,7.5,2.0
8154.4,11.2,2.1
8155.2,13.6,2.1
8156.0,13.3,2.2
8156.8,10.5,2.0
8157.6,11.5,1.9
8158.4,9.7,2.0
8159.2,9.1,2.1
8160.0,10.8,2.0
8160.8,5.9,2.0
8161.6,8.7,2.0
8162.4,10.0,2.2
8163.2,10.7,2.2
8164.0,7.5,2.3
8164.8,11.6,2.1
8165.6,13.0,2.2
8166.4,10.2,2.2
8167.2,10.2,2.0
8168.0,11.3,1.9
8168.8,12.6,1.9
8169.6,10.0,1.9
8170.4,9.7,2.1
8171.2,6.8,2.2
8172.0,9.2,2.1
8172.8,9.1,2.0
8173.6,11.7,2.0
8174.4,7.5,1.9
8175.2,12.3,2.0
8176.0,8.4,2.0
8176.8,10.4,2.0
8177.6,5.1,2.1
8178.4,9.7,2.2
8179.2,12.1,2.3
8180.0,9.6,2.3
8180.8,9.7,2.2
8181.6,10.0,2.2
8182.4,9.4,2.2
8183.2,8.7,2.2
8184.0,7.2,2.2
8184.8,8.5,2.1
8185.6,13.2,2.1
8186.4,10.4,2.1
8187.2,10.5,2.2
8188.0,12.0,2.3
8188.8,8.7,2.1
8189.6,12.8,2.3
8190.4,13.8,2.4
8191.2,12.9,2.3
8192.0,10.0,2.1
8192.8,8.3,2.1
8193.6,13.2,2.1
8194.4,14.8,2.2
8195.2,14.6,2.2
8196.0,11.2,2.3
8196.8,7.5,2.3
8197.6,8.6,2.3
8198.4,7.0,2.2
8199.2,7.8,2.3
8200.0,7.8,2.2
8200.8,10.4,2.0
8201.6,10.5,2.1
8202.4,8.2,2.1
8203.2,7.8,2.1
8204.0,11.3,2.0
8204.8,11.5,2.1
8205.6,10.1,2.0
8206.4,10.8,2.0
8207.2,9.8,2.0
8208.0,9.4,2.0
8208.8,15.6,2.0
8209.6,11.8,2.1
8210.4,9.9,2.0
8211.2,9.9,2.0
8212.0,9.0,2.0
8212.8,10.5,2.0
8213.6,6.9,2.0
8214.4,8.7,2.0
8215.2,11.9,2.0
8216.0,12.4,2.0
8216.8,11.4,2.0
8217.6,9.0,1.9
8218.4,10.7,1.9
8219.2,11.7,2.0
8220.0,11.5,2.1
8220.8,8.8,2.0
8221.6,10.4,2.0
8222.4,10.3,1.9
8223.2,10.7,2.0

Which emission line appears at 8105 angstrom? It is [S II] 6716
